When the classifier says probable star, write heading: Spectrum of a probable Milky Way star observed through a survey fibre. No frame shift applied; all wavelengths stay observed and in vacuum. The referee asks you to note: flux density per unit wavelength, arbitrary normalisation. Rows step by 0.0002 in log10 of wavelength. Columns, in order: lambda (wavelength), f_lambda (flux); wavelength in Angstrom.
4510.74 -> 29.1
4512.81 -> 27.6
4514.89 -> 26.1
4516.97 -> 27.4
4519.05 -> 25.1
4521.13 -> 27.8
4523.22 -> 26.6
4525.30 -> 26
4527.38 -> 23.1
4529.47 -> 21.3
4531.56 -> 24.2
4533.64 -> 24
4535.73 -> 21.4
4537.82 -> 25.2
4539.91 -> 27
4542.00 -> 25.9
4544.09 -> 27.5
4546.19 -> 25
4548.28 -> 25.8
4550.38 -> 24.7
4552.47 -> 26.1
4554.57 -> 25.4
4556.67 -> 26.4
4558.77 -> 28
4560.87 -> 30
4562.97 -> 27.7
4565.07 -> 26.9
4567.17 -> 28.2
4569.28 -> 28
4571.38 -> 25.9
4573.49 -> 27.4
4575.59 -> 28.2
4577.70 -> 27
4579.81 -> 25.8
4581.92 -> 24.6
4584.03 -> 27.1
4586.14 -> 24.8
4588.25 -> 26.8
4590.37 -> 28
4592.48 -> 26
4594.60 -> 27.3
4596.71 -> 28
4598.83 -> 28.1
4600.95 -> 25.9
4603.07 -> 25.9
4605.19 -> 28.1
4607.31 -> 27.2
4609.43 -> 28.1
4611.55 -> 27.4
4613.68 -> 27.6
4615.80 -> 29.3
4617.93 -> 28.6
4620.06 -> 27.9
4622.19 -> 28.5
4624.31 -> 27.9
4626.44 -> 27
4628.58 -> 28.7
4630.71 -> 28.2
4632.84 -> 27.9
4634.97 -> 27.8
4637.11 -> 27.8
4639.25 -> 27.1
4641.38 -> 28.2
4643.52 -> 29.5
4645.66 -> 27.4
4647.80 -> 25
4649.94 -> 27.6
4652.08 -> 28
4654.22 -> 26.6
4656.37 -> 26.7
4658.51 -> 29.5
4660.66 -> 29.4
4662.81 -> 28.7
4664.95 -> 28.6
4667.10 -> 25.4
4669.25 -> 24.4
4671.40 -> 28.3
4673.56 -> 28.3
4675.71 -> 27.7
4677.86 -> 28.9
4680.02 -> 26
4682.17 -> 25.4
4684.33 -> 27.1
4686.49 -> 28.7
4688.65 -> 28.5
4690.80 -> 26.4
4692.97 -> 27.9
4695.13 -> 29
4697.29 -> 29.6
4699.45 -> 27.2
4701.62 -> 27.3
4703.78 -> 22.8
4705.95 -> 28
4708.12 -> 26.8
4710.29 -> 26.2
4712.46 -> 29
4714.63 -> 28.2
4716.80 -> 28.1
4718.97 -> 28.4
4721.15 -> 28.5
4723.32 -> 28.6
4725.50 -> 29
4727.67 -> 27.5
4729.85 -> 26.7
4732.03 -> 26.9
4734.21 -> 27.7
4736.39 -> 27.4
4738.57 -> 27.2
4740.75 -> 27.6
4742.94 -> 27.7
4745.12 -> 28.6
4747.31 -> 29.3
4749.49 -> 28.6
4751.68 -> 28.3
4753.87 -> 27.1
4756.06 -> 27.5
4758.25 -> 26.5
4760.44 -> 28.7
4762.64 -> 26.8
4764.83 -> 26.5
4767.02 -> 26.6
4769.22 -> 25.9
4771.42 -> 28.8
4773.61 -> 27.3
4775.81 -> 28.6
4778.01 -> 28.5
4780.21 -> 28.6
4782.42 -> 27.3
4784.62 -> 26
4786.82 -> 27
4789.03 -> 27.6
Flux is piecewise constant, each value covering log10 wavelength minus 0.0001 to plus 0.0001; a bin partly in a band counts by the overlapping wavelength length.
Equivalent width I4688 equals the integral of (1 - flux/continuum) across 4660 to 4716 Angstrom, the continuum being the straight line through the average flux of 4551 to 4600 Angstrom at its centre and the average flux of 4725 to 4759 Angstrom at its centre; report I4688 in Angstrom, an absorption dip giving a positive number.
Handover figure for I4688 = 0.1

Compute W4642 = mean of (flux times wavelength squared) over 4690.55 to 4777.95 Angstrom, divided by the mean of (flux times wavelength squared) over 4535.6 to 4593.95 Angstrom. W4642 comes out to 1.12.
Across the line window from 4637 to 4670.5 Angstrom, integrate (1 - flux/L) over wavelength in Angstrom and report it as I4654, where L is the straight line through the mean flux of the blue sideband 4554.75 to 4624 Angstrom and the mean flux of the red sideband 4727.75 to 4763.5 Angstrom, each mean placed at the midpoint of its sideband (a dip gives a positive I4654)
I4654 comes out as 0.0 Angstrom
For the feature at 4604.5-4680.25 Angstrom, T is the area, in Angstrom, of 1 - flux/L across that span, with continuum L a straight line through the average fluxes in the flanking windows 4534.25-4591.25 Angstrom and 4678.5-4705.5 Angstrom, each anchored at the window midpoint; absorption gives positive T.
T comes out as -2.4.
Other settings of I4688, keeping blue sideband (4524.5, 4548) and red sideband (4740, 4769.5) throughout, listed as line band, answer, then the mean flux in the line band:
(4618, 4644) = -2.1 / 28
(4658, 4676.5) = -1.0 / 27.8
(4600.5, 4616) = -1.1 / 27.4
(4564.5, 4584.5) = -1.4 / 26.9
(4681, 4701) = -0.8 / 27.7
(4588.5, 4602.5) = -0.9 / 27.1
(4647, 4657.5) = -0.3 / 26.9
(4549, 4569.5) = -1.8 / 27.1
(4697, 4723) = -0.5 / 27.5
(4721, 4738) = -0.3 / 27.7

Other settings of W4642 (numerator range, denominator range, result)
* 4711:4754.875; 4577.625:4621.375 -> 1.09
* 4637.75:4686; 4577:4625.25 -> 1.04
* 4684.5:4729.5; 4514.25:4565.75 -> 1.16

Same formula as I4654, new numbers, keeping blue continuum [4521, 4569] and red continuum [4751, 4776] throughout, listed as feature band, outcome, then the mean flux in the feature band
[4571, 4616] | -1.4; 27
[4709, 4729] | -0.8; 28.1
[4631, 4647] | -0.9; 27.9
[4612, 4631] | -1.3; 28.2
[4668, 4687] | -0.3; 27.1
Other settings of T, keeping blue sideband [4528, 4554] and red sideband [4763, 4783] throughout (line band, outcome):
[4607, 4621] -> -1.3 Angstrom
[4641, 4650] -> -0.5 Angstrom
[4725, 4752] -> -0.7 Angstrom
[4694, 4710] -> -0.3 Angstrom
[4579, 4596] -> -0.7 Angstrom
